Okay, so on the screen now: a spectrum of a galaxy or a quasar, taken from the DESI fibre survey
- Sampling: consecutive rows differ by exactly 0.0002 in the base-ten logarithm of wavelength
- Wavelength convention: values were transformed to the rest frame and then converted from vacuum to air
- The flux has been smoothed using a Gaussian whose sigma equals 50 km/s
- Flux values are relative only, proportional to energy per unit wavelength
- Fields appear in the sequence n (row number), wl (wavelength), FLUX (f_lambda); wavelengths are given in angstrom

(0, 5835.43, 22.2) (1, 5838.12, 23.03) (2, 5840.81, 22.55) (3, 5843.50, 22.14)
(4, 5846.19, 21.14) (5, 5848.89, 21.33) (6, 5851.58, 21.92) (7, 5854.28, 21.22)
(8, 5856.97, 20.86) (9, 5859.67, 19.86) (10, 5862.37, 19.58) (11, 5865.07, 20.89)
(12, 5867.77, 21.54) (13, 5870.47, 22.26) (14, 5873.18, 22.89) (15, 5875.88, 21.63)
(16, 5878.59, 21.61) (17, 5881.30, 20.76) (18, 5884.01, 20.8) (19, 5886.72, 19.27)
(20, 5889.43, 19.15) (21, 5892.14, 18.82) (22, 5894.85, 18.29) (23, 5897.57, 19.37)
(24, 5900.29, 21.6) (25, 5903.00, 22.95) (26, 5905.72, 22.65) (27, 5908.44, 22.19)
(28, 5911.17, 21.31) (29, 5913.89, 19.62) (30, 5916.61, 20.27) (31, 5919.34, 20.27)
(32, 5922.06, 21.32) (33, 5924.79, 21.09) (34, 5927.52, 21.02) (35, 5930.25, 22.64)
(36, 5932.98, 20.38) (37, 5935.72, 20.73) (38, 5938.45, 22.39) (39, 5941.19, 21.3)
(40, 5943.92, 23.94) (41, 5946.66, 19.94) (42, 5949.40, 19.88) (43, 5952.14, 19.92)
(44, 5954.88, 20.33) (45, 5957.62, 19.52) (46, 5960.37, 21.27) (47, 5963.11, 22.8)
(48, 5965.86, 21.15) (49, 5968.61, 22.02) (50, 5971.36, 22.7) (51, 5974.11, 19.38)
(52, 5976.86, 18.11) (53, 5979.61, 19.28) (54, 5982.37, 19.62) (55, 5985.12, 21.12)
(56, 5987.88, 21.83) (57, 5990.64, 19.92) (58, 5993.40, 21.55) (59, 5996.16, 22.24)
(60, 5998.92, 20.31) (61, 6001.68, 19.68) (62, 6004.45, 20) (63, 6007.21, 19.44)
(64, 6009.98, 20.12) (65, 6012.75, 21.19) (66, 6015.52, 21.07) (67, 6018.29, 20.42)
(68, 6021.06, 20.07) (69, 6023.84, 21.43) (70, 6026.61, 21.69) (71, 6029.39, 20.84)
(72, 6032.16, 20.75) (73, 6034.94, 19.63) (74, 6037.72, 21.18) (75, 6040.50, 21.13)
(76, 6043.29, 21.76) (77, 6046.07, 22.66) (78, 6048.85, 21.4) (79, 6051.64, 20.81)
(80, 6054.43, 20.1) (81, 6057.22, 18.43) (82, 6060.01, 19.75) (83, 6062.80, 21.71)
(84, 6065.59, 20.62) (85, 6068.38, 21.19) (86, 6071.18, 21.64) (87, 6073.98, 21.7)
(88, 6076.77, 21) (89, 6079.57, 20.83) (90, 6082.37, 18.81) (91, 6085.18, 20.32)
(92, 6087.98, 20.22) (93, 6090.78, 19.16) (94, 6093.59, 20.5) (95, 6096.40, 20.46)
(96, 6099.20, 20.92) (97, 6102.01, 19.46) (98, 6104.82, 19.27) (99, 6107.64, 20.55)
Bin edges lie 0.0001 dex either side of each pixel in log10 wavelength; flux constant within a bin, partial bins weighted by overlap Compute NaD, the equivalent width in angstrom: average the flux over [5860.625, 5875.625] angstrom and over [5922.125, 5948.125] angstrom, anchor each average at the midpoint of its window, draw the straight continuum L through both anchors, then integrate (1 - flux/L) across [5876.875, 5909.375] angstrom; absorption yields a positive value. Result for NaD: 1.2 angstrom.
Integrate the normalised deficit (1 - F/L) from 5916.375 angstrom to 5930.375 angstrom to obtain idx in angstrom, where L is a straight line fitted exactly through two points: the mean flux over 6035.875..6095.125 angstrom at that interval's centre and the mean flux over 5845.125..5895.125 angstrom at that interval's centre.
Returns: -0.2 angstrom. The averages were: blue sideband 20.8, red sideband 20.7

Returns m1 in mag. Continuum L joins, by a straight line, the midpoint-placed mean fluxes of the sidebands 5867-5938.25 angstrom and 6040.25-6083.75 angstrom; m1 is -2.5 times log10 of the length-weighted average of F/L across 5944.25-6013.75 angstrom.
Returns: 0.02 mag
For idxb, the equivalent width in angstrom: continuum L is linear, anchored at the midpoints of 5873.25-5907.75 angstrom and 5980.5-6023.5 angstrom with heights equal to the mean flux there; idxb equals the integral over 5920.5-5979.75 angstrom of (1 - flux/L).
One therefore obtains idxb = -1.0 angstrom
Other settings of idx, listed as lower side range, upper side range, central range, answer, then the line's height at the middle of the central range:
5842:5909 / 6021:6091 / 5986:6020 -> 0.29 angstrom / 20.8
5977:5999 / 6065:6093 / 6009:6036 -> -0.21 angstrom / 20.6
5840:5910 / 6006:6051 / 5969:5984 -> 0.70 angstrom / 21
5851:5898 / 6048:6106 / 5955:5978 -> -0.41 angstrom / 20.5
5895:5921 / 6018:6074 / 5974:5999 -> 0.66 angstrom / 20.9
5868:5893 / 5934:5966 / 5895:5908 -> -0.27 angstrom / 20.9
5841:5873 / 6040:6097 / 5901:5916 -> -0.38 angstrom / 21.1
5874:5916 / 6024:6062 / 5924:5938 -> -0.36 angstrom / 20.7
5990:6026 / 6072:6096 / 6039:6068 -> -0.56 angstrom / 20.5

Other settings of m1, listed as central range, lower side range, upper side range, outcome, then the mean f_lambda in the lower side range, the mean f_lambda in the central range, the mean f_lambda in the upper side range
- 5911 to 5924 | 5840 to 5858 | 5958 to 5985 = 0.03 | 21.6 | 20.5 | 20.7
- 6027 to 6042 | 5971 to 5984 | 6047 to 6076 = -0.02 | 19.6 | 20.8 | 20.8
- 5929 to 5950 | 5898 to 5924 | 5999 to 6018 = -0.02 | 21.3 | 21.4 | 20.3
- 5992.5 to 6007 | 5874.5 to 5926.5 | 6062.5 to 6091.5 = 0.00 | 20.7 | 20.6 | 20.7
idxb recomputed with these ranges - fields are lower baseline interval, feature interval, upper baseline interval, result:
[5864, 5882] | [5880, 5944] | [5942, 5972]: 1.77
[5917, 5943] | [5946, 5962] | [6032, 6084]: 0.73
